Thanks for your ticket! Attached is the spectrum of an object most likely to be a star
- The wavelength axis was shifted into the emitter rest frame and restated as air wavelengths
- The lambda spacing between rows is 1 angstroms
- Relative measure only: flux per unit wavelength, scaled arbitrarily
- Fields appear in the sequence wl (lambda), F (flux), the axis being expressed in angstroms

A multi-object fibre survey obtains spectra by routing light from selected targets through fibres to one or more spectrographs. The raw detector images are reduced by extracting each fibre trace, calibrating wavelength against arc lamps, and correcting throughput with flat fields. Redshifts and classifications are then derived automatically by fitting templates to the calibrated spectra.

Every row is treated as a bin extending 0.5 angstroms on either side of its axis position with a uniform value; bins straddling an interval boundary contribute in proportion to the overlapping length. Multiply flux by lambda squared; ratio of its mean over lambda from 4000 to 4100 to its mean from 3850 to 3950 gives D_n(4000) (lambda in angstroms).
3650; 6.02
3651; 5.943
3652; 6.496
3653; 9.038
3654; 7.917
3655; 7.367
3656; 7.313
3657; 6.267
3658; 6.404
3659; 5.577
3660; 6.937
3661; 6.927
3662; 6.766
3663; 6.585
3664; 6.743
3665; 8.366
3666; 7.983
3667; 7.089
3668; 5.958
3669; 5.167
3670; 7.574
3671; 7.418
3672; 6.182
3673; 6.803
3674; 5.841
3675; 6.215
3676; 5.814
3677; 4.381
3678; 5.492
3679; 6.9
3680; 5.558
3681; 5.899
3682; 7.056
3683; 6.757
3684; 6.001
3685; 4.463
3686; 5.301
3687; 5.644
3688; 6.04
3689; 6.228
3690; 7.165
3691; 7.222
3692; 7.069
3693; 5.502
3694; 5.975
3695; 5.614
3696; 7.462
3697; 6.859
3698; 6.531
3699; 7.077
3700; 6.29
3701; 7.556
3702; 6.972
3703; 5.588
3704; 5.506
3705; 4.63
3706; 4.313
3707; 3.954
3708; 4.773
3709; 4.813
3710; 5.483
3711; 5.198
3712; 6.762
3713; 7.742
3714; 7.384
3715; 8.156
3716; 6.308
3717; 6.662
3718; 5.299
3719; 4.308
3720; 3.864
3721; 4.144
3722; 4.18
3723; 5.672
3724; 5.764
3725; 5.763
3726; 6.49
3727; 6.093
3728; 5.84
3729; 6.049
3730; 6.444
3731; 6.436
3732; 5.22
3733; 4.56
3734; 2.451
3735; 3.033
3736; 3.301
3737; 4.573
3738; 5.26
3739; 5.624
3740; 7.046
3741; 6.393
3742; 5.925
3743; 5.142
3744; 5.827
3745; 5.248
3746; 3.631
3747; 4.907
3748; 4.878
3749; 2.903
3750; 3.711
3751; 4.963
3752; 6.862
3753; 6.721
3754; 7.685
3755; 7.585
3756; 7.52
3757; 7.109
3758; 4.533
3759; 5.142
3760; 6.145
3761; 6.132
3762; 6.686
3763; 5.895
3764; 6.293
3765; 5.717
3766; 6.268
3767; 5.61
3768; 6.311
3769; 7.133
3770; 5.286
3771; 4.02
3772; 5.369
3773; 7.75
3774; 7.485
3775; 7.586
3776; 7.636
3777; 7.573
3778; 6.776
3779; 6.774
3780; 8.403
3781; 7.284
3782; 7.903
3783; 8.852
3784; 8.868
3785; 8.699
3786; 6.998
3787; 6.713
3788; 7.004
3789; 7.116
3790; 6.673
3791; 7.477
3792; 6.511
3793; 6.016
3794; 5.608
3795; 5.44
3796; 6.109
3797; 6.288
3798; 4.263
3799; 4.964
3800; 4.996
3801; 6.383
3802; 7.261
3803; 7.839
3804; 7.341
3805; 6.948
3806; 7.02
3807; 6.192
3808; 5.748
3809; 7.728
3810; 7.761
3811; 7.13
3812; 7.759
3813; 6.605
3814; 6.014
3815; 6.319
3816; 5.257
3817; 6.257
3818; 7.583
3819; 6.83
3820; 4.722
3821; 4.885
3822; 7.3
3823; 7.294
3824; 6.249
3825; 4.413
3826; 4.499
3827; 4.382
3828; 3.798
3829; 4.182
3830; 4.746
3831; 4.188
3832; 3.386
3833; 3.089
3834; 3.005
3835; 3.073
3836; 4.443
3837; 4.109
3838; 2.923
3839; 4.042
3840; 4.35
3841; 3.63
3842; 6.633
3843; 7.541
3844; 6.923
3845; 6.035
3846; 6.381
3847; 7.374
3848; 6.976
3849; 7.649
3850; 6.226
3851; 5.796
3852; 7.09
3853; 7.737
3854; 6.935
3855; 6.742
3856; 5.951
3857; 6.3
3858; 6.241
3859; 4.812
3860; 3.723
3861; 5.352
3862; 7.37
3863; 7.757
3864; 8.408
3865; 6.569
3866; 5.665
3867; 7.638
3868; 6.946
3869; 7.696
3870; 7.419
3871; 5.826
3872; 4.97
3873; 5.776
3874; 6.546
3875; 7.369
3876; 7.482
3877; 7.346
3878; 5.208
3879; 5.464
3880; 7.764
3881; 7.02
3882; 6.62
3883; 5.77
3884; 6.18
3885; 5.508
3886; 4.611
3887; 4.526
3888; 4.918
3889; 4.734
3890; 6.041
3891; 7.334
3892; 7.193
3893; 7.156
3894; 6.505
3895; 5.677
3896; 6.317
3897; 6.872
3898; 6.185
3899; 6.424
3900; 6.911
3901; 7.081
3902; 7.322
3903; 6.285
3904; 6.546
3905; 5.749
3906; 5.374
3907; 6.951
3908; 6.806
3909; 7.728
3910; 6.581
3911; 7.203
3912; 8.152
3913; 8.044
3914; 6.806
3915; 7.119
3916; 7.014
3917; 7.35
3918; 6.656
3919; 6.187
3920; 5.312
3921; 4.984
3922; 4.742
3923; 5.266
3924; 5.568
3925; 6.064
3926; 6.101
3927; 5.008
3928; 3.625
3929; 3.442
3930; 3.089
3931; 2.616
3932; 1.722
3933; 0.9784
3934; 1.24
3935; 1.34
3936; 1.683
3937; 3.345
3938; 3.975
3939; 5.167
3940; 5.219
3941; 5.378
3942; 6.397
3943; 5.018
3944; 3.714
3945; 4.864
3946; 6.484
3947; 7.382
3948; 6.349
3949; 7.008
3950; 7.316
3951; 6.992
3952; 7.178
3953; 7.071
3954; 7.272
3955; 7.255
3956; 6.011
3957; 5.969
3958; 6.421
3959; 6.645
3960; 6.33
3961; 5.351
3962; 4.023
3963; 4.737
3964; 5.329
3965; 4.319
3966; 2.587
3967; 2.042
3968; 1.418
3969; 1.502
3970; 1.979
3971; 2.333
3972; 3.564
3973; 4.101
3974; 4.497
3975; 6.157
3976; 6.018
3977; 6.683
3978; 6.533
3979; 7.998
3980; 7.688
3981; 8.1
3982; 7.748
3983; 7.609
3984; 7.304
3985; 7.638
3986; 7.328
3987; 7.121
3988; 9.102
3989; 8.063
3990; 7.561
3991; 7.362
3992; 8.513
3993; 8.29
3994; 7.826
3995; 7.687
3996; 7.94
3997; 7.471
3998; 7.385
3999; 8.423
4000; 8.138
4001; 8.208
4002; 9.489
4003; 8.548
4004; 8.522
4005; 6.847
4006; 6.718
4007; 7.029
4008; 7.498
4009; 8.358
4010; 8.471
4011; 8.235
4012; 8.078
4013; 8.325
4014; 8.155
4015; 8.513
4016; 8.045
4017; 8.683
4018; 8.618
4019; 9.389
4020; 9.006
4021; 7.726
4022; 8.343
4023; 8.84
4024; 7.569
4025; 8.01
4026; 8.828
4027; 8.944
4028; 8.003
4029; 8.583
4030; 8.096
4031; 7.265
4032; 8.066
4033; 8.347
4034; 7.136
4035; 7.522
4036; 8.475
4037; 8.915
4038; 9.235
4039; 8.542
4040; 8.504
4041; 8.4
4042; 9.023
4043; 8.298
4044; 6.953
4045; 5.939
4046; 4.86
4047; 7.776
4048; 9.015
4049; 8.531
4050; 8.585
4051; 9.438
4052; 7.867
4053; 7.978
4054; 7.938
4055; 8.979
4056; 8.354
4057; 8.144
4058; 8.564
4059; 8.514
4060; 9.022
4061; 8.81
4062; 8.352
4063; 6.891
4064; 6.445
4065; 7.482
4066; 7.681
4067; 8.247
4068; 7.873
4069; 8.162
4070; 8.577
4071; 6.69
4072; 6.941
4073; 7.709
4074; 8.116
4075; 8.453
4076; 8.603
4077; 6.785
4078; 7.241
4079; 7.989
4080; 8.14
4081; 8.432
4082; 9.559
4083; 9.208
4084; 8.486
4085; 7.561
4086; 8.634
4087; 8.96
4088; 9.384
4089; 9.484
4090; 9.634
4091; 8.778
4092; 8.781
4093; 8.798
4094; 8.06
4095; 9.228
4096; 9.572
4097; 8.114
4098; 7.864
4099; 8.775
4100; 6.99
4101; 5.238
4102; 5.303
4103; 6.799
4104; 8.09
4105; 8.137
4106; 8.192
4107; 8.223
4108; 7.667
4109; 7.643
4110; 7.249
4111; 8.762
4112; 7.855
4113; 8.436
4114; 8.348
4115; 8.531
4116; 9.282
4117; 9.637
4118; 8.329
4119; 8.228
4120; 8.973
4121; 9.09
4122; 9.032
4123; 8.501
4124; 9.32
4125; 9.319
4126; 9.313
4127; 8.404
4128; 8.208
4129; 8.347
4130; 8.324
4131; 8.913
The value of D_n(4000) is 1.51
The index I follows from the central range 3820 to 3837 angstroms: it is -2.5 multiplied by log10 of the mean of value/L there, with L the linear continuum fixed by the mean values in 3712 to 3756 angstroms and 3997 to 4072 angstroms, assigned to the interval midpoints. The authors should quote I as 0.359 mag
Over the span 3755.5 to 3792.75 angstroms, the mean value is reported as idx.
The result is 6.79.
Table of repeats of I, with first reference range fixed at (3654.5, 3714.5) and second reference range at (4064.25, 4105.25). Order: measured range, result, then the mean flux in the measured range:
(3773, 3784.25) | -0.15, 7.72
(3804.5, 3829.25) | 0.12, 6.13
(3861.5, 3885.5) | 0.07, 6.68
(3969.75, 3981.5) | 0.34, 5.55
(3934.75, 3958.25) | 0.30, 5.65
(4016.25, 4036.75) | -0.06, 8.28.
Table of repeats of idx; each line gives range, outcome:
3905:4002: 5.84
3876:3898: 6.16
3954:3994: 5.92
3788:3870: 6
